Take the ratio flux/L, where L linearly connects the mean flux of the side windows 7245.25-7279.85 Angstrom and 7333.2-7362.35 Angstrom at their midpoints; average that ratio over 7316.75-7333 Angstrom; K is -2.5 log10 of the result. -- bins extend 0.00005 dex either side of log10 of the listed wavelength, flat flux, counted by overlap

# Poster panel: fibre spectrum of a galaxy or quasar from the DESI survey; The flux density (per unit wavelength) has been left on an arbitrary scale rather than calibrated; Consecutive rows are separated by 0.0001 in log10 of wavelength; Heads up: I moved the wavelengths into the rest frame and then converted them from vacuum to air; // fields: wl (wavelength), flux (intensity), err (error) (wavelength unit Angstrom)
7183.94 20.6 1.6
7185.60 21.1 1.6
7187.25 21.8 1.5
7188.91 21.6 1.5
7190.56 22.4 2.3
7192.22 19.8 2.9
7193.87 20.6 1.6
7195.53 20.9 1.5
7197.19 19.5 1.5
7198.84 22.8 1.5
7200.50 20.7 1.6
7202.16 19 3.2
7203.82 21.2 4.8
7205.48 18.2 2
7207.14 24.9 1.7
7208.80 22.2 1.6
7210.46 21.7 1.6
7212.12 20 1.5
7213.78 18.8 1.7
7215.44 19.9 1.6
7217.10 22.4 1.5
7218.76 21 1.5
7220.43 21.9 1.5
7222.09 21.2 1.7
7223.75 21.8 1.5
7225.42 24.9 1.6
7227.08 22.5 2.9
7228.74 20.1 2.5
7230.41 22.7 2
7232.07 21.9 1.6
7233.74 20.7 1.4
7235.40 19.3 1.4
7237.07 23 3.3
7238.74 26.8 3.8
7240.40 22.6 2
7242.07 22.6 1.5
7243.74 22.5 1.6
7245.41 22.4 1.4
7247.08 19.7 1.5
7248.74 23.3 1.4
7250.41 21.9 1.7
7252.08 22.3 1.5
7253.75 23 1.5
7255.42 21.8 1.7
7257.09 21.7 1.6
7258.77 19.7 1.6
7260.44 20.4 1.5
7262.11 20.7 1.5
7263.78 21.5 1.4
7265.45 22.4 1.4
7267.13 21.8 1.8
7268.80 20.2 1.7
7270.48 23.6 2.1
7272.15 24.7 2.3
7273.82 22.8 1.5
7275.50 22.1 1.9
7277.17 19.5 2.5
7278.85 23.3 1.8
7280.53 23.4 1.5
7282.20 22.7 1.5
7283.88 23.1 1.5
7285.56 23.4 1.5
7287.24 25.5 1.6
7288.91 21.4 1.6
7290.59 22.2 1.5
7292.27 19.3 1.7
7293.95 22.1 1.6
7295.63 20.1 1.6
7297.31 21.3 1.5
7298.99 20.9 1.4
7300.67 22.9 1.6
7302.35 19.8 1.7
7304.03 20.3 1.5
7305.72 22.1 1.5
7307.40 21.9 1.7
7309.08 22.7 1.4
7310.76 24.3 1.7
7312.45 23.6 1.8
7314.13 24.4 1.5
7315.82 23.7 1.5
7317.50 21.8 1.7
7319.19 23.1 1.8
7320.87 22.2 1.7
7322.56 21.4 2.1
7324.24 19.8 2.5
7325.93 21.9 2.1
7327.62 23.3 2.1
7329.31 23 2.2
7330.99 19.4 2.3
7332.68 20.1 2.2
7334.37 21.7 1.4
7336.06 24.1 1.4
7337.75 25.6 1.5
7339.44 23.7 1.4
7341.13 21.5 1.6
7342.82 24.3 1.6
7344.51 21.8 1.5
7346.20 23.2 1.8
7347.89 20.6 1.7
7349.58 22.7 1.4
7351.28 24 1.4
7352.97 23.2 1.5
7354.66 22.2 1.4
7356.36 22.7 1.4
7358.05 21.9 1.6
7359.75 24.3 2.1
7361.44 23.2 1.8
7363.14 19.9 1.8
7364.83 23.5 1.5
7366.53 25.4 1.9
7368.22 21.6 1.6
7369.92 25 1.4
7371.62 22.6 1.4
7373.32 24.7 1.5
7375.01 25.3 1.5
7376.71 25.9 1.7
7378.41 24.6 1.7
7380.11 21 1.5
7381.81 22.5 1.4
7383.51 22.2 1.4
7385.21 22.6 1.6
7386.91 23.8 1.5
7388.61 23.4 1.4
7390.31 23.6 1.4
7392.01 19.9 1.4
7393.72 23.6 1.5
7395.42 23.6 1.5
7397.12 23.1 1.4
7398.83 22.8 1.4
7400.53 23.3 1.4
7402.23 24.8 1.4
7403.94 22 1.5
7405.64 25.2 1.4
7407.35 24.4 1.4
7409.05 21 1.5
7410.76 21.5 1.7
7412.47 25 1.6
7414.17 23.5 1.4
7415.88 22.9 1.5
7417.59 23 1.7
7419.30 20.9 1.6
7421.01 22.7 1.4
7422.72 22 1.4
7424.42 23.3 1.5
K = 0.05 mag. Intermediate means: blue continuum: 21.8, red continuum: 22.9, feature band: 21.6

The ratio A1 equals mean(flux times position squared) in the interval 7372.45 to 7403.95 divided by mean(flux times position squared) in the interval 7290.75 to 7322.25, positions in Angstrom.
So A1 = 1.08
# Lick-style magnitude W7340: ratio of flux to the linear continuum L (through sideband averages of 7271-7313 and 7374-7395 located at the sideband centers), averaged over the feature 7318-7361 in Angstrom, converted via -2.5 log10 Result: 0.01 mag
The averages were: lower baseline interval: 22.2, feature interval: 22.5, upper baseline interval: 23.2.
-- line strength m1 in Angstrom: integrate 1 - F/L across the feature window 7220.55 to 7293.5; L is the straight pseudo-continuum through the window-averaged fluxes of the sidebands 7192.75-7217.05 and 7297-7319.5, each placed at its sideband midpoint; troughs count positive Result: -1.9 Angstrom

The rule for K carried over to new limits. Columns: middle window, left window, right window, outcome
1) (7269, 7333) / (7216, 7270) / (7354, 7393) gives 0.012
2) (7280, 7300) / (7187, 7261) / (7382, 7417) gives 0.001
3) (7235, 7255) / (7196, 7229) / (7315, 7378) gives -0.043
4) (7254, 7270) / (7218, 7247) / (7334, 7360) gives 0.056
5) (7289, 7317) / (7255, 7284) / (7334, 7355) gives 0.023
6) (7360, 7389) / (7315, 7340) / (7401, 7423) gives -0.032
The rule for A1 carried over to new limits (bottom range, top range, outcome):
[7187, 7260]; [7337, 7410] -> 1.12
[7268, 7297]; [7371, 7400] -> 1.07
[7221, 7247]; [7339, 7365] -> 1.05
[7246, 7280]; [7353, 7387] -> 1.10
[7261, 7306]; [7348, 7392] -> 1.08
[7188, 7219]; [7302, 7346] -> 1.11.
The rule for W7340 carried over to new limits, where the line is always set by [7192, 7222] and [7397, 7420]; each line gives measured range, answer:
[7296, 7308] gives 0.03 mag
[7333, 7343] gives -0.04 mag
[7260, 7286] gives -0.03 mag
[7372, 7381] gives -0.07 mag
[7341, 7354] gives -0.01 mag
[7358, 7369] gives -0.01 mag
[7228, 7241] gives -0.05 mag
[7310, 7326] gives -0.03 mag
